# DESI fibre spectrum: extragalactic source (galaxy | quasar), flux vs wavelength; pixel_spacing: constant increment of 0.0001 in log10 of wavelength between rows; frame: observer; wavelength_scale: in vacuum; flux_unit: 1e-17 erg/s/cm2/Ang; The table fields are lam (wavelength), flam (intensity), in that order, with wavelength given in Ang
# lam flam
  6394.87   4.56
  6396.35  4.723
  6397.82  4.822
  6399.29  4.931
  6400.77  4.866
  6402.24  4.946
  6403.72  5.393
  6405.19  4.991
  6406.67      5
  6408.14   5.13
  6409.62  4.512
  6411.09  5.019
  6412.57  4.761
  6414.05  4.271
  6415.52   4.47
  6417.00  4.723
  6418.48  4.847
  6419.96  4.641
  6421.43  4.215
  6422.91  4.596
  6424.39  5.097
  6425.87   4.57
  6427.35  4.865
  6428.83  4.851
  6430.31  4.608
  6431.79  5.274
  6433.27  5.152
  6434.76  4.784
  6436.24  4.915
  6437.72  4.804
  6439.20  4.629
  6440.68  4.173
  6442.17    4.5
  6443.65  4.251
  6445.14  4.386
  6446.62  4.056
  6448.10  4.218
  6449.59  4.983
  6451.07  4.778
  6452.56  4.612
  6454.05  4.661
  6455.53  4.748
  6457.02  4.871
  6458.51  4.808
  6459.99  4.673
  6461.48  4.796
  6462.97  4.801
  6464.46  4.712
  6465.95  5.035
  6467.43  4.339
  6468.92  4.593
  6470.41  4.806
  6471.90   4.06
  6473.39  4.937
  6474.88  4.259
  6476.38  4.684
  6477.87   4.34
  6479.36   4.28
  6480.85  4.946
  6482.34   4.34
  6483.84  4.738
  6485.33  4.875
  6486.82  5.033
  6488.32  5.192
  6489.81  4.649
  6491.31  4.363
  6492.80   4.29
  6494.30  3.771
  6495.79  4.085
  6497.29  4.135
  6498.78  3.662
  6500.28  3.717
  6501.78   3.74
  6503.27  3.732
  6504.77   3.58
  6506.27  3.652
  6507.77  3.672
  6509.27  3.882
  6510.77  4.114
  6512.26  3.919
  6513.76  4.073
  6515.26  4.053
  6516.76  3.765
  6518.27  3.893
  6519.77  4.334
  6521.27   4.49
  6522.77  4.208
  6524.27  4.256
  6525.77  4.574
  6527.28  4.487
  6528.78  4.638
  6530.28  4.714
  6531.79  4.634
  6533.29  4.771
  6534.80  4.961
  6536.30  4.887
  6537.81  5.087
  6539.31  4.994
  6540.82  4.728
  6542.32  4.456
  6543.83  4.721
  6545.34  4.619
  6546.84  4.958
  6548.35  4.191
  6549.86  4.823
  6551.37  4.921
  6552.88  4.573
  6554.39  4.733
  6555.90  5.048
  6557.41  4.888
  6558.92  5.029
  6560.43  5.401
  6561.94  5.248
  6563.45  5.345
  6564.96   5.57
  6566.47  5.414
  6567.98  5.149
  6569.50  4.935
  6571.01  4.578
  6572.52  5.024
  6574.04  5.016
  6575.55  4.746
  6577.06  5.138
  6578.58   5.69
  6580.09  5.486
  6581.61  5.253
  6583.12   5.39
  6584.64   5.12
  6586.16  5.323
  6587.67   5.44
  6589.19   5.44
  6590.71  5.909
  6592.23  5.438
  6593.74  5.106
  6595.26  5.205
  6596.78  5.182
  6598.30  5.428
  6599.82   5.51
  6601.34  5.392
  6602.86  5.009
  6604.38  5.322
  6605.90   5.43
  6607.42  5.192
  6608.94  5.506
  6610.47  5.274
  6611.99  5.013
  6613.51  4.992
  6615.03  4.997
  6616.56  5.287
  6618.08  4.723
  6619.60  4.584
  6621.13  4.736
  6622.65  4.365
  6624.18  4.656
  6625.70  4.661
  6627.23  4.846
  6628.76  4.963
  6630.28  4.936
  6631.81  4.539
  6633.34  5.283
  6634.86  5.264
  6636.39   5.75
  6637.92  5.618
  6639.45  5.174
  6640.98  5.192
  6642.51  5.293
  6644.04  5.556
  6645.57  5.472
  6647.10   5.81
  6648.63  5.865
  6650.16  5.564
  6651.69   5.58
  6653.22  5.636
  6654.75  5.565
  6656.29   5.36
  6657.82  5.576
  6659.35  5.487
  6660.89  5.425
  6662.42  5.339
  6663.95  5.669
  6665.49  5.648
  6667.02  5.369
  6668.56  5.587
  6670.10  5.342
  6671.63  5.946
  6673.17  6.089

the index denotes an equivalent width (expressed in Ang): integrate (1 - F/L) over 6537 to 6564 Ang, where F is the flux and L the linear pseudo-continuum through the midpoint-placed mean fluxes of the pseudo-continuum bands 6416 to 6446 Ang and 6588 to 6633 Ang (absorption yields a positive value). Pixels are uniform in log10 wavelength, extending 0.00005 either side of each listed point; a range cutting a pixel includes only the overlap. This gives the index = 0.5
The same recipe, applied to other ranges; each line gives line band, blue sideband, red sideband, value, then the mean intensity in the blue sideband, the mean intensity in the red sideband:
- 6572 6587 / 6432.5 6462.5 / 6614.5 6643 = -1.01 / 4.64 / 4.99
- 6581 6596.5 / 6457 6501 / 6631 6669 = -0.70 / 4.52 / 5.46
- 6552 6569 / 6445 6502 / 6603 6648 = -0.91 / 4.52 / 5.12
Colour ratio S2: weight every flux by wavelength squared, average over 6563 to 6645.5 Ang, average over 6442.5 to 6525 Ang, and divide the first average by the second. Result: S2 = 1.23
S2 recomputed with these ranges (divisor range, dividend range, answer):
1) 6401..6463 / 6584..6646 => 1.16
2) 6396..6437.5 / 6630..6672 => 1.22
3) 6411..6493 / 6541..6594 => 1.13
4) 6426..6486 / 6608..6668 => 1.19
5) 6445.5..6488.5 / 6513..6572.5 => 1.04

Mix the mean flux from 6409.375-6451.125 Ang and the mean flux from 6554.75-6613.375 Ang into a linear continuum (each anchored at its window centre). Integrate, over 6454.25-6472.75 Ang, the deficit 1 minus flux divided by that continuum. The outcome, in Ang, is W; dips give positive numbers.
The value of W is 0.4 Ang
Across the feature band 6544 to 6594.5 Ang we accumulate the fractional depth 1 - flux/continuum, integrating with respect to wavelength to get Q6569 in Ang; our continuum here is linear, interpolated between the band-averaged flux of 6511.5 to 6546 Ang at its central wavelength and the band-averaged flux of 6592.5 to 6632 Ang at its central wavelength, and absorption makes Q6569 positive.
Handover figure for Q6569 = -3.8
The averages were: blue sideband 4.49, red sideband 5.05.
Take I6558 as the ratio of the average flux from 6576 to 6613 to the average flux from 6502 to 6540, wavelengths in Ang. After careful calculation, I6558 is 1.2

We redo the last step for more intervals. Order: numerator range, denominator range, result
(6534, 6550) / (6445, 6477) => 1.03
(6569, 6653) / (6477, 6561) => 1.17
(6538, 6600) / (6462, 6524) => 1.19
